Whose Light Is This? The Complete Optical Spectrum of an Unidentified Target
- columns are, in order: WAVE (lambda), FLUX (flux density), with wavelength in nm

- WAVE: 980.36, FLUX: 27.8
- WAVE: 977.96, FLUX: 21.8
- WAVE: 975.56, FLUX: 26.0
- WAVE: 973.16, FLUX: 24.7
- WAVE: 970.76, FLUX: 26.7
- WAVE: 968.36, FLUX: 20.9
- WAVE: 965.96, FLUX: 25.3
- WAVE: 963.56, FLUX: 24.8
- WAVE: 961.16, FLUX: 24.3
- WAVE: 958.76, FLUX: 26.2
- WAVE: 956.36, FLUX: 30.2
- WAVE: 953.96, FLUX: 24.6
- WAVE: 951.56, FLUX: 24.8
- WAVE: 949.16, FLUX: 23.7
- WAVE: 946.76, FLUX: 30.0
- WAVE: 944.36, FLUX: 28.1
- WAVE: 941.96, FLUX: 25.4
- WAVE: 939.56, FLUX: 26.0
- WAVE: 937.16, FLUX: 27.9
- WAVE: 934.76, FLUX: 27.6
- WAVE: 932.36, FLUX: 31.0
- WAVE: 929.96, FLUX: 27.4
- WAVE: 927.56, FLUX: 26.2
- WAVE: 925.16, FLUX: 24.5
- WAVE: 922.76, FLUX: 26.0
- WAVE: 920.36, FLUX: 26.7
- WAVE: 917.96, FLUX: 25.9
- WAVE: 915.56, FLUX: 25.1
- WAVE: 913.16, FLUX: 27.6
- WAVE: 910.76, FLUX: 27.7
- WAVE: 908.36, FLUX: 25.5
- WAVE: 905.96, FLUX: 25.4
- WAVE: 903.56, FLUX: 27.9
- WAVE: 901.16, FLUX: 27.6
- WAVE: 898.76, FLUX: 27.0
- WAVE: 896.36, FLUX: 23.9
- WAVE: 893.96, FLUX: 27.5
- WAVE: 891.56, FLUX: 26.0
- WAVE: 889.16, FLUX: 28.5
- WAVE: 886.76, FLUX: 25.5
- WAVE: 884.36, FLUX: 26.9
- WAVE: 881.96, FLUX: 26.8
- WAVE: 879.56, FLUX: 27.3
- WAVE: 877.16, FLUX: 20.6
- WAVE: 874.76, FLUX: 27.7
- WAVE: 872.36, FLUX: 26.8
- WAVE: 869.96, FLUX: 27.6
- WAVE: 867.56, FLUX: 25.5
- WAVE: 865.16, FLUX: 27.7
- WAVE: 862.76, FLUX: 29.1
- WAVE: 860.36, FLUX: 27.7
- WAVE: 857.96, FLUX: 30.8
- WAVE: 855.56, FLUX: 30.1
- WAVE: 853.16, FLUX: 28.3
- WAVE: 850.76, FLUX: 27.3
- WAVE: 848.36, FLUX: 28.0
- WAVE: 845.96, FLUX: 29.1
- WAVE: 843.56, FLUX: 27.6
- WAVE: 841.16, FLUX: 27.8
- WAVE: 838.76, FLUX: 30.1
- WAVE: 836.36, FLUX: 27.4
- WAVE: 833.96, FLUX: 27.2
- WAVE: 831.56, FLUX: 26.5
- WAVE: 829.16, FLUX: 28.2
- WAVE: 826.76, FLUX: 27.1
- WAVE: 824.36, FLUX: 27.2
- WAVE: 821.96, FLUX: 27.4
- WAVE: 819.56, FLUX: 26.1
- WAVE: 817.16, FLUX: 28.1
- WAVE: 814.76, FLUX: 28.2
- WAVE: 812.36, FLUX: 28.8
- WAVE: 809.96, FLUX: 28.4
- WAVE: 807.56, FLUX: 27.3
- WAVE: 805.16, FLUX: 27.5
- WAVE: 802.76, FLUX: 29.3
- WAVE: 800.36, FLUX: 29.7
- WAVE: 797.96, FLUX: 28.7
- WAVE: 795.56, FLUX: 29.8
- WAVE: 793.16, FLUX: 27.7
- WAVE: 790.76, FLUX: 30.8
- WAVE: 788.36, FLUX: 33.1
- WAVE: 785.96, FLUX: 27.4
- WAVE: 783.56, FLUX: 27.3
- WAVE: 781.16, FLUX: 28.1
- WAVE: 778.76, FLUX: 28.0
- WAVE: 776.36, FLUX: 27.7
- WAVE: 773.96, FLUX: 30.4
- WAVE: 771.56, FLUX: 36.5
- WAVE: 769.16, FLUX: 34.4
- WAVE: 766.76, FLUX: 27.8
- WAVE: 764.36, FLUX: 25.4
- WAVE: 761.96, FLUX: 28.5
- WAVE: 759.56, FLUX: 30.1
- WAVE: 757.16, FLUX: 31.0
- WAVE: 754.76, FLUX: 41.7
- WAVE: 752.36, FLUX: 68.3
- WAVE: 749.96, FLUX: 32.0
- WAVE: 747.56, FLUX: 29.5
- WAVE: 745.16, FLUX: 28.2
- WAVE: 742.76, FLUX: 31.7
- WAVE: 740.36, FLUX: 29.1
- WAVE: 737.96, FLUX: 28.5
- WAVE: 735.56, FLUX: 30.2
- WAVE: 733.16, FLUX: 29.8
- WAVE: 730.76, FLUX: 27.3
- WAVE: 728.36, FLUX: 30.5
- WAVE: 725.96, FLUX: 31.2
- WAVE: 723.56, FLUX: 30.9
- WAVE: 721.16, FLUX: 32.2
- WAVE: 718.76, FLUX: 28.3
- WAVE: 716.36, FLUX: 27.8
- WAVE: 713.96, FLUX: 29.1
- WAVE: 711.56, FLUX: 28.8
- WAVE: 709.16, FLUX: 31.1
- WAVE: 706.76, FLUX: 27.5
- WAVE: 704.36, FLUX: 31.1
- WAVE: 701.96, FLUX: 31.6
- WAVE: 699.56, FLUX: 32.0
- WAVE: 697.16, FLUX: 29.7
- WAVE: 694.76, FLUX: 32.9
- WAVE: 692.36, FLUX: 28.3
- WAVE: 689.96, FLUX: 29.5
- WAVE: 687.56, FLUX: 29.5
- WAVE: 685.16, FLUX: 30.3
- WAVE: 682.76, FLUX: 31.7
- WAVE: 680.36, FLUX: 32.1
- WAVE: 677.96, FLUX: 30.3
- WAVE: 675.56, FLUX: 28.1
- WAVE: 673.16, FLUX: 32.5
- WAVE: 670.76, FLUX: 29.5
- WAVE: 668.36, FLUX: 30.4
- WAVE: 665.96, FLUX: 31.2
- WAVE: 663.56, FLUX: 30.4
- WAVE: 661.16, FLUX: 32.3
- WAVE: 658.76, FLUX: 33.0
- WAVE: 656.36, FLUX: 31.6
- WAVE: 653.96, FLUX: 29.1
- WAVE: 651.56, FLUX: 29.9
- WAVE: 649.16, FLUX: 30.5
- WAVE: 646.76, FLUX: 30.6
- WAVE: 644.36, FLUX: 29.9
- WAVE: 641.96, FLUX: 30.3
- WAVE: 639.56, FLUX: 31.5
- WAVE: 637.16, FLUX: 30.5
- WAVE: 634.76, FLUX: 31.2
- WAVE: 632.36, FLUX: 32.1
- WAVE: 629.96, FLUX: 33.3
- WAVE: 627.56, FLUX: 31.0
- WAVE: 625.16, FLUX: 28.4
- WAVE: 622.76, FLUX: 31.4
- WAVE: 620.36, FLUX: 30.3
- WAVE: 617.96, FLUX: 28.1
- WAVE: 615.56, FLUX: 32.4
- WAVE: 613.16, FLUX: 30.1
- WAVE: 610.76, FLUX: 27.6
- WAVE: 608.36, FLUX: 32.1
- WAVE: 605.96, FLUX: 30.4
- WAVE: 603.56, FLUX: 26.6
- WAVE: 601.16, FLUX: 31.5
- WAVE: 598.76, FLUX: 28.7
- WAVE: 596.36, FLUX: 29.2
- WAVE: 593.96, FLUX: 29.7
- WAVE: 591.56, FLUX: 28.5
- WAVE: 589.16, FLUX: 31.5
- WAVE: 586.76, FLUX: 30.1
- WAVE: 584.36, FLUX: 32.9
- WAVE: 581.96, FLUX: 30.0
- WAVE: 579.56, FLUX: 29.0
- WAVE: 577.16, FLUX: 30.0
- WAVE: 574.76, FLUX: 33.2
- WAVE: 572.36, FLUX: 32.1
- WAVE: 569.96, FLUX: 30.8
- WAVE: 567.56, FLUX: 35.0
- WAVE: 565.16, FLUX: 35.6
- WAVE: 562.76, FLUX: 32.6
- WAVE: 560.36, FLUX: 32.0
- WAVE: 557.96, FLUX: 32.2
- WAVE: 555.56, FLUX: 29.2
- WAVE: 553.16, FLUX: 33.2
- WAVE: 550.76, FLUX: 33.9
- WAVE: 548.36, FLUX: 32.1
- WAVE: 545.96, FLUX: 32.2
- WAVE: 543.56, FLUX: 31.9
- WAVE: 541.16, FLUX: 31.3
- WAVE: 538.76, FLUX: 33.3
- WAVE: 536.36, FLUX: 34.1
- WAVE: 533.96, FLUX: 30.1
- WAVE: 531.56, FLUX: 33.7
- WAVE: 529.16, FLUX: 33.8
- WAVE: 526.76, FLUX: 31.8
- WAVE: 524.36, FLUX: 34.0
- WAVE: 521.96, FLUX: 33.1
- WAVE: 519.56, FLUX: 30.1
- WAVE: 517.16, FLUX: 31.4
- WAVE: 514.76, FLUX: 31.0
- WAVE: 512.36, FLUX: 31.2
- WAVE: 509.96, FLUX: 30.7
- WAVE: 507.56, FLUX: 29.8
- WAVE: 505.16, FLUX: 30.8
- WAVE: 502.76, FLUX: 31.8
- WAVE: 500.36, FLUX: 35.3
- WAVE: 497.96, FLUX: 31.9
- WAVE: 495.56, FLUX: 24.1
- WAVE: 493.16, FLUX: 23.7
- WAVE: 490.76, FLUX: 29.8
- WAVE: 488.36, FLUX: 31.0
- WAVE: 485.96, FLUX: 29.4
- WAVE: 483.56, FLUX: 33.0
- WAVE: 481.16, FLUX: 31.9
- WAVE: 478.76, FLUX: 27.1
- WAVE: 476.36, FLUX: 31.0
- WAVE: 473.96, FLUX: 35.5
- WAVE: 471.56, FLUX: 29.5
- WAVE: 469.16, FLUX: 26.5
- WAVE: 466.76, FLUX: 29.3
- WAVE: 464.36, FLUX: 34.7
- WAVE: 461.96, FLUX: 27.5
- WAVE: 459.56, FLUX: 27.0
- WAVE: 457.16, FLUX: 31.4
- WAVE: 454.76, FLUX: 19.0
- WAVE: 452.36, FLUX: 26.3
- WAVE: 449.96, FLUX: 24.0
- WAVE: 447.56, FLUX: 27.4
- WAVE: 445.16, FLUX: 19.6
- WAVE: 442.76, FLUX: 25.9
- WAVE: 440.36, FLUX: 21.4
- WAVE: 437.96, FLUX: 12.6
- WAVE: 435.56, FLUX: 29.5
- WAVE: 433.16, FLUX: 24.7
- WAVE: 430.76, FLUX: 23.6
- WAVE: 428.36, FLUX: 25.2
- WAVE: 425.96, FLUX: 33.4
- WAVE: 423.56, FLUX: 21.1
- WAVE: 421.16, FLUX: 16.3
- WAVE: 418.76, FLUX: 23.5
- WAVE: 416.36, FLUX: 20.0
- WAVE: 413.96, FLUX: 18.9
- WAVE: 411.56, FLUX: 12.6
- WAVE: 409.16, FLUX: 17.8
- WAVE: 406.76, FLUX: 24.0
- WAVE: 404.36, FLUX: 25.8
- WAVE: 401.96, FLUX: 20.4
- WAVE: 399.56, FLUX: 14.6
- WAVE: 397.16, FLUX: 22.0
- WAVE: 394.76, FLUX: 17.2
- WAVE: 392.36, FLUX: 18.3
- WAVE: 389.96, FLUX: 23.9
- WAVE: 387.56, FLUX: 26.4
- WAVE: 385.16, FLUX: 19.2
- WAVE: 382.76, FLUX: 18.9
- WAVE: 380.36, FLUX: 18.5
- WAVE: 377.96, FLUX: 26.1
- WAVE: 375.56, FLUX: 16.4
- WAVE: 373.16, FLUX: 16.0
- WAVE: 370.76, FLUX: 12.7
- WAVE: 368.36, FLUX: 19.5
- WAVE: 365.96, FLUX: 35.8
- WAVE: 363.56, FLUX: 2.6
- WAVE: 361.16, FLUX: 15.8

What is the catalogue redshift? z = 0.15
